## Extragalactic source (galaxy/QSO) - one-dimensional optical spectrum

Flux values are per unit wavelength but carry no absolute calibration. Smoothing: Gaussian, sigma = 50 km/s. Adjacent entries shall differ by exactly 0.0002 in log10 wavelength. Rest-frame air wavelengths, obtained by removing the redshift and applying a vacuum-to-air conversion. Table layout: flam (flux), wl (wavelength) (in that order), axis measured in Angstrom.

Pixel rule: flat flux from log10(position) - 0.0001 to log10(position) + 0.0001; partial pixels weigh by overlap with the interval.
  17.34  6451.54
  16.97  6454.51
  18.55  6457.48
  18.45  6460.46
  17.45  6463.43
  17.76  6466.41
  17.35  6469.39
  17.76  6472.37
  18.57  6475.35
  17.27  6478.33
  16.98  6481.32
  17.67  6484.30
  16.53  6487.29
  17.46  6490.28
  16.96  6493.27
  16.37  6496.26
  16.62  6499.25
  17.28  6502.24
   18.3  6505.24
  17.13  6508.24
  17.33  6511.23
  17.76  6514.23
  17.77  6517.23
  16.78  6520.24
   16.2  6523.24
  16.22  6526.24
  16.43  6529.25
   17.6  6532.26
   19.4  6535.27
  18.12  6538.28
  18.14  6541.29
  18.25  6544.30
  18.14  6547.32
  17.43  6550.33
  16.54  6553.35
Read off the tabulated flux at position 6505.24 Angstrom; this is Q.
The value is 18.3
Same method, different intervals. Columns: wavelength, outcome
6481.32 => 16.98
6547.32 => 18.14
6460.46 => 18.45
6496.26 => 16.37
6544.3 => 18.25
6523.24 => 16.2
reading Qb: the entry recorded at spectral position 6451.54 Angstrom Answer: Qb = 17.34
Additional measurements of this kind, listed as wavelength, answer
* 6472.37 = 17.76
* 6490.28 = 17.46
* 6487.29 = 16.53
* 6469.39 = 17.35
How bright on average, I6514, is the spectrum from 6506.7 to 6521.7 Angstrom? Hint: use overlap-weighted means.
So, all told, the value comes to 17.4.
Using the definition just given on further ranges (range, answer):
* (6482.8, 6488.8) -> 17.1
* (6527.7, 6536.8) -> 17.8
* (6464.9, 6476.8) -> 17.9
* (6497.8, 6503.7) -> 17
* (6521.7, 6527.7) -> 16.2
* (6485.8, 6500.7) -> 16.8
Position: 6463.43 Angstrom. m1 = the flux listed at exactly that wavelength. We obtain 17.45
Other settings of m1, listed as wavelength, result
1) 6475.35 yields 18.57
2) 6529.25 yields 16.43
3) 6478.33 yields 17.27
